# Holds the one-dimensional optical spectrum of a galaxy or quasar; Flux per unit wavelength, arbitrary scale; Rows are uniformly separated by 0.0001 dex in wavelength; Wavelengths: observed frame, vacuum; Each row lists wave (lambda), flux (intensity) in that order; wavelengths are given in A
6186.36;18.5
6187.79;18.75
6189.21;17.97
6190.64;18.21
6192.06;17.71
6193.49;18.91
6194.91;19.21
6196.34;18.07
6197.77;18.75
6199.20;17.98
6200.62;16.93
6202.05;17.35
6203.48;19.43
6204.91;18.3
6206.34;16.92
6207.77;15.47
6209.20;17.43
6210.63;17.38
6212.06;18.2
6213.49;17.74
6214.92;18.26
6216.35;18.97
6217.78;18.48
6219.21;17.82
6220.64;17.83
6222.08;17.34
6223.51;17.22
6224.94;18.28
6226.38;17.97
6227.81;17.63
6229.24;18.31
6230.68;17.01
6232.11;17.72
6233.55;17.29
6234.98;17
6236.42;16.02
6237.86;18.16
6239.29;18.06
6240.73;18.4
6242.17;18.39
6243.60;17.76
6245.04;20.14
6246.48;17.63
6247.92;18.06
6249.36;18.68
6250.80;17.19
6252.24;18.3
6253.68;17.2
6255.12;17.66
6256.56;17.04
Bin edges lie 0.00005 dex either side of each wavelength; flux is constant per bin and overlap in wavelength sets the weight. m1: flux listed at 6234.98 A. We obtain 17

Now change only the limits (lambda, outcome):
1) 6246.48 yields 17.63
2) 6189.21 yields 17.97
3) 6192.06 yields 17.71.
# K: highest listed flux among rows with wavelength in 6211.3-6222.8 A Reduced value 18.97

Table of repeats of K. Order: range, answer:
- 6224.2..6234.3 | 18.31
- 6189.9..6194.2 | 18.91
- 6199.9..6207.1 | 19.43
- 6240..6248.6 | 20.14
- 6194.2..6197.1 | 19.21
